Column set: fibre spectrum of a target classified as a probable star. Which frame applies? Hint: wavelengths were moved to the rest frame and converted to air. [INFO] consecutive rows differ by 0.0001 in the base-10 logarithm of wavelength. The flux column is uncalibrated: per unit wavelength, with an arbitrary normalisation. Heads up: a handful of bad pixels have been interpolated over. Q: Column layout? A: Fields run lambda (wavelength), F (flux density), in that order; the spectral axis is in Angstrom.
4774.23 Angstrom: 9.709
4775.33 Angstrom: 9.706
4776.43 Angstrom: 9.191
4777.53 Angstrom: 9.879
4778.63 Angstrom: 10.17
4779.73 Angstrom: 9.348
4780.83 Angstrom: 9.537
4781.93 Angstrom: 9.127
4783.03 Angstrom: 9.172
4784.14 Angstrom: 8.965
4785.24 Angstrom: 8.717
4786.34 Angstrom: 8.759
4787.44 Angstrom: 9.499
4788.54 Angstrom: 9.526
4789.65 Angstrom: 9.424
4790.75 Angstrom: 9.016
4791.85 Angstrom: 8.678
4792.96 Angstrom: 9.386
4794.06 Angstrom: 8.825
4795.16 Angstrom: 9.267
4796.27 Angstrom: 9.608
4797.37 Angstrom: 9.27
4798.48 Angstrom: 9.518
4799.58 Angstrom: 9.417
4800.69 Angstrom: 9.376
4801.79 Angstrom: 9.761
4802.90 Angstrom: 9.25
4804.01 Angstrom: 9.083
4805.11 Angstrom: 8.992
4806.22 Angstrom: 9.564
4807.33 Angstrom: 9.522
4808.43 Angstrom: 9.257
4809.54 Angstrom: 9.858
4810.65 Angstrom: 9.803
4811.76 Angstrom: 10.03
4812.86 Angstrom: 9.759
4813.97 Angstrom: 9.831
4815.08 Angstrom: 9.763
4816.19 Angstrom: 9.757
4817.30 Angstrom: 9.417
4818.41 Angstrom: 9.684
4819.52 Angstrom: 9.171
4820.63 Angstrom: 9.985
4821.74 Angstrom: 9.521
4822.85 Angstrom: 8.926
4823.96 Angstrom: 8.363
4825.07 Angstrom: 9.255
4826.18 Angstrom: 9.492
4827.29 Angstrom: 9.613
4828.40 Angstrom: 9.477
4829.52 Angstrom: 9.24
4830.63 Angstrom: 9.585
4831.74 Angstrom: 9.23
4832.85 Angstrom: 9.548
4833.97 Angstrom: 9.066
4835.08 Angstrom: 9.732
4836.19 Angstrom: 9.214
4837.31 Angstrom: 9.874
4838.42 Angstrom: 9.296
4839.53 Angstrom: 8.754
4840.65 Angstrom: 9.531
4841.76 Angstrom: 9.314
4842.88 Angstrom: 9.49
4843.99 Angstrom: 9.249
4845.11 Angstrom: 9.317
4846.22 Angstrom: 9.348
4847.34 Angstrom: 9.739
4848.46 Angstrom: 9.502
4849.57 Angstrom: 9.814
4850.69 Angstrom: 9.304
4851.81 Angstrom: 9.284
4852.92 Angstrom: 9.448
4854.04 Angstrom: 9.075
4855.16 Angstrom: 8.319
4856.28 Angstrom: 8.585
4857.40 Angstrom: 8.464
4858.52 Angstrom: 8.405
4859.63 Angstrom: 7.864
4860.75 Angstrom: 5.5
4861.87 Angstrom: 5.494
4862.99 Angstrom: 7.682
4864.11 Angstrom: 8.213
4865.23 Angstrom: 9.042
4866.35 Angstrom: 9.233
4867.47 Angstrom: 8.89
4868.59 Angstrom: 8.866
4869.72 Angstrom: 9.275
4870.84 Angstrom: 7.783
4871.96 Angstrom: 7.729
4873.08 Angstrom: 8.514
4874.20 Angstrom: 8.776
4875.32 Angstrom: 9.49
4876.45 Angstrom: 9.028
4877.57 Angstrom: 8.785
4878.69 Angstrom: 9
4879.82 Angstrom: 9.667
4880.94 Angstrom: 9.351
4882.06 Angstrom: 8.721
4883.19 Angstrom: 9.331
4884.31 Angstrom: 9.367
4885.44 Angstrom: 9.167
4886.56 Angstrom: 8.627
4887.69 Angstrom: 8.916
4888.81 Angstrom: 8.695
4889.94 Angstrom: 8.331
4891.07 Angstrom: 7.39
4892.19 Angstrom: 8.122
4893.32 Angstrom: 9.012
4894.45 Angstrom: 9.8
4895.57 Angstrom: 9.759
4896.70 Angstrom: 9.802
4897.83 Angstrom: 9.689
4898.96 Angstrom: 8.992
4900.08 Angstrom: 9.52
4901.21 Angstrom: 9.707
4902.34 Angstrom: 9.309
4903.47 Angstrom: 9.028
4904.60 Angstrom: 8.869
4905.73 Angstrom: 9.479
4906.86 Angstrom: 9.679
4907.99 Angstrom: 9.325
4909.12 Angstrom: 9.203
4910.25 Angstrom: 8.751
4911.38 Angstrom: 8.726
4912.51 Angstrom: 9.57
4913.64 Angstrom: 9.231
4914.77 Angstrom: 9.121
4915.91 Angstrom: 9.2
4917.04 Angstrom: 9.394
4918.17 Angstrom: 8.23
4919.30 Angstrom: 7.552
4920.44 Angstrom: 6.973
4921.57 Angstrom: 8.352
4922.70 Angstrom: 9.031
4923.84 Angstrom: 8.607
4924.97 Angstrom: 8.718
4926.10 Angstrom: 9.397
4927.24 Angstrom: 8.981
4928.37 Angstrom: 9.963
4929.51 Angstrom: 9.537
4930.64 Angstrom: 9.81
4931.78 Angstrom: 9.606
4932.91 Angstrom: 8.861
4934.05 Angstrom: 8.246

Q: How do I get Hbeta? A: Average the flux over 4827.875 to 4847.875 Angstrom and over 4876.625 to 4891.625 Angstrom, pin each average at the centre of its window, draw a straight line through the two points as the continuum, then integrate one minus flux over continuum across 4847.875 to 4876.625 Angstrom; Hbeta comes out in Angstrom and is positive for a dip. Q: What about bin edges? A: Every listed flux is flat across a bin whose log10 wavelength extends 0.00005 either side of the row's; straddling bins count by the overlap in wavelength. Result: 1.9 Angstrom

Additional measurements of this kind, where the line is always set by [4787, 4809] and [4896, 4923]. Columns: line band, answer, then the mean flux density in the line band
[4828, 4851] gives -0.5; 9.41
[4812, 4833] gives -0.5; 9.46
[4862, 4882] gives 0.9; 8.71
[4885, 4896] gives 0.4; 8.77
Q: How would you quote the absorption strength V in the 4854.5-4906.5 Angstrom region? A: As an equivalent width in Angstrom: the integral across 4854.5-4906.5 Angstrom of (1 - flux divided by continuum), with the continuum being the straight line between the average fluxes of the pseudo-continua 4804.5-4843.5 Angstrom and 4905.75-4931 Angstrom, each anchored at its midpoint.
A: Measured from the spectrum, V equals 2.4 Angstrom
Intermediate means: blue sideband 9.46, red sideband 8.98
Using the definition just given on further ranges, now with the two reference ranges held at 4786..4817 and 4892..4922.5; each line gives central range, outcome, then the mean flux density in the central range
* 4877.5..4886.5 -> 0.0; 9.17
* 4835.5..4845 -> -0.1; 9.35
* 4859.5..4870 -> 1.4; 7.97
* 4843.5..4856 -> 0.0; 9.29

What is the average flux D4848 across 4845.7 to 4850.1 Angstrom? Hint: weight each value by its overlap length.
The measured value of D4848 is 9.6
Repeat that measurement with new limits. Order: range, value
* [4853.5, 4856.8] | 8.65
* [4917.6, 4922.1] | 7.78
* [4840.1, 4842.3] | 9.44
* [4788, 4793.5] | 9.19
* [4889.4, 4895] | 8.52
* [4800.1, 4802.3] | 9.57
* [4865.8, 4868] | 9.07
